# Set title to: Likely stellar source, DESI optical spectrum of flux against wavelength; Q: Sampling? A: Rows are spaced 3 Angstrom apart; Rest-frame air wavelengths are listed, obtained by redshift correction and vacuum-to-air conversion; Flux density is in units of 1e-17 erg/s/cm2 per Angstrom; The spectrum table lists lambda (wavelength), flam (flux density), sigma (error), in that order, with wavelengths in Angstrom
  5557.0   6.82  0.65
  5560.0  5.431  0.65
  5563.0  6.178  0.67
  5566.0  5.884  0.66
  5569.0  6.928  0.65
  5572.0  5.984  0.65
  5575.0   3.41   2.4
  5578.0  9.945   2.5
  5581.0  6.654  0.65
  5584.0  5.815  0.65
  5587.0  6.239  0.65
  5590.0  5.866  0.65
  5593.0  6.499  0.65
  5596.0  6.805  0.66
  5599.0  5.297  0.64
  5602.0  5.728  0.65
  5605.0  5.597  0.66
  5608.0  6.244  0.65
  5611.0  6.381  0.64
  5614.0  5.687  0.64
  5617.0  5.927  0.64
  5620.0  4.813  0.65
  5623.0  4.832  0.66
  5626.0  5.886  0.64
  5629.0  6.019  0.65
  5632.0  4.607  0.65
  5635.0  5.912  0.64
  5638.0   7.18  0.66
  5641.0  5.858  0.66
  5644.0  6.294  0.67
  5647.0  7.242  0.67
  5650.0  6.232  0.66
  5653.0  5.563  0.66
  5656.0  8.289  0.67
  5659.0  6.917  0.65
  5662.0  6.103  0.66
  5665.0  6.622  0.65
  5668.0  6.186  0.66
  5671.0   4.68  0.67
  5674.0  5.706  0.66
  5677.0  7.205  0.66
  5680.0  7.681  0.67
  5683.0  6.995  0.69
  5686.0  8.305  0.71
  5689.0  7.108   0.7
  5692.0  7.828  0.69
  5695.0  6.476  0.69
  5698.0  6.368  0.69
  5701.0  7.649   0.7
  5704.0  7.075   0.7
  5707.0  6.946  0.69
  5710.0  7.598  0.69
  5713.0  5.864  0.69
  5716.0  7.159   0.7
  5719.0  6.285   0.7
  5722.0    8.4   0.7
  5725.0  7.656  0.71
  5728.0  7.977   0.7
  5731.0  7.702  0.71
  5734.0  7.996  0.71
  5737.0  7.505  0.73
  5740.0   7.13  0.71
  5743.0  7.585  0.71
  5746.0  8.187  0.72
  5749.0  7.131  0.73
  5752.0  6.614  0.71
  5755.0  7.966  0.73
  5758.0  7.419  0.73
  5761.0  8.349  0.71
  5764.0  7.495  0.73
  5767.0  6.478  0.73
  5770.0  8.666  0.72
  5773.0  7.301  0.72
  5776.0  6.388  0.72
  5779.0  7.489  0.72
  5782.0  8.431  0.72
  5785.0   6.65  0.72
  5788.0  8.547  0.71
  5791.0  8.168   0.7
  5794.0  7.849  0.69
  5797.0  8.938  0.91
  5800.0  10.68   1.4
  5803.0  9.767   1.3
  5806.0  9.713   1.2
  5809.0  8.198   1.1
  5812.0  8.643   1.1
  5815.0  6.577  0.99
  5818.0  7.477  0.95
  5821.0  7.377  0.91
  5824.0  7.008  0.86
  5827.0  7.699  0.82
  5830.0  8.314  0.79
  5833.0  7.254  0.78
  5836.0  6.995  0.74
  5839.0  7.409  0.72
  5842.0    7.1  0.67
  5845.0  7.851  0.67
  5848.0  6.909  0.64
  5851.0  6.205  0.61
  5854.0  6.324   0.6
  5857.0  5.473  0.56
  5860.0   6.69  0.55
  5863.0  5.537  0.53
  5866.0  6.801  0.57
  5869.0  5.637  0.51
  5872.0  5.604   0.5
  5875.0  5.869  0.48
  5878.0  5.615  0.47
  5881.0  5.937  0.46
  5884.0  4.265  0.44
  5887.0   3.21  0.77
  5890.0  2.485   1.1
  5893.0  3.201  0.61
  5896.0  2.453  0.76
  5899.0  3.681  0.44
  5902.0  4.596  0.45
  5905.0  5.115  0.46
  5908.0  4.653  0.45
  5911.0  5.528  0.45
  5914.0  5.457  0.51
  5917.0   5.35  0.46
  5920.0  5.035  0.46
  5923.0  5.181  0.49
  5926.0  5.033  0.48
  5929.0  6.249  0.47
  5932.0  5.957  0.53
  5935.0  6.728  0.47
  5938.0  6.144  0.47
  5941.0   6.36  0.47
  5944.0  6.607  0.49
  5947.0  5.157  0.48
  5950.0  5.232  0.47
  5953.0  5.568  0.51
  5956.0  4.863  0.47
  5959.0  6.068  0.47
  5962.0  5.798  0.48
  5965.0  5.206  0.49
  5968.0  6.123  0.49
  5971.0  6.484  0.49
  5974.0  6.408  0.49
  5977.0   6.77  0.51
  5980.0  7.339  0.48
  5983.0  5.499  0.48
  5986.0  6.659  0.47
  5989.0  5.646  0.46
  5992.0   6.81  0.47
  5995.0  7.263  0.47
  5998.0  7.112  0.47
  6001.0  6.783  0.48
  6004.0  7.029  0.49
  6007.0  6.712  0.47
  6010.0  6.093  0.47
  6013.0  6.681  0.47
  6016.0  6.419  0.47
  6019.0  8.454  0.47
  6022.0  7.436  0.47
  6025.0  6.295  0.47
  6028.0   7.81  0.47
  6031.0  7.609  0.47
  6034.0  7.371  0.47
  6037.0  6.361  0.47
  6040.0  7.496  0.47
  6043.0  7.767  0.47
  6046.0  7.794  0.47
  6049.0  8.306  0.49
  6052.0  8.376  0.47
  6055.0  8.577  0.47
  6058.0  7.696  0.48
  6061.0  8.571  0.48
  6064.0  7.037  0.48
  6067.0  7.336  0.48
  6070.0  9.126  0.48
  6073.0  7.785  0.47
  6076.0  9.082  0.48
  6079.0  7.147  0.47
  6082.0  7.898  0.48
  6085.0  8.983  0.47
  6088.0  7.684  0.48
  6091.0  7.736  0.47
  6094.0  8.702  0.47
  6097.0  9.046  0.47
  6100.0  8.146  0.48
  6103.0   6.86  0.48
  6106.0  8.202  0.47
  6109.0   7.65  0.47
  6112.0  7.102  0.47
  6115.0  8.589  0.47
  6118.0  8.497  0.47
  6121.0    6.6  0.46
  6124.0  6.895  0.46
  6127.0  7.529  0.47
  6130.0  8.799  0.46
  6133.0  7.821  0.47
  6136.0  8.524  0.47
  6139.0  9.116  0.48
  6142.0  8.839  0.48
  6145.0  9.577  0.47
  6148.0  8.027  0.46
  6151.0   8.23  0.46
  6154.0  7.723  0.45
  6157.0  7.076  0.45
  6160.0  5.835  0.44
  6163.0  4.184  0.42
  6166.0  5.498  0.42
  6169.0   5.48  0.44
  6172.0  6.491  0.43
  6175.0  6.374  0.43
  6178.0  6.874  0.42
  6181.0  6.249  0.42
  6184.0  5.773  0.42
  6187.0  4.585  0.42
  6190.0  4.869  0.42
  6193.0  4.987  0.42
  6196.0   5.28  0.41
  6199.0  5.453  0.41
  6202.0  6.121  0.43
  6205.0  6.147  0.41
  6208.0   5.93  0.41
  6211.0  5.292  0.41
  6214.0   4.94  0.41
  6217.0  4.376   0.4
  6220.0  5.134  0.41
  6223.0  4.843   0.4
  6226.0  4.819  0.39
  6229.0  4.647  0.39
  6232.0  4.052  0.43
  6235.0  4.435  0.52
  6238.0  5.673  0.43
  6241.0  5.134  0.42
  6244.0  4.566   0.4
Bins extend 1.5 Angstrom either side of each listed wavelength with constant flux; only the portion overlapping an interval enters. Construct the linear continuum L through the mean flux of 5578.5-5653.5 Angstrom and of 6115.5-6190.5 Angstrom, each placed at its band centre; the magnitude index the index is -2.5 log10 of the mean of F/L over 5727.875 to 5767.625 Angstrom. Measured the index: -0.20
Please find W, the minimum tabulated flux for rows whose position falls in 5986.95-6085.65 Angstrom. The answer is 5.646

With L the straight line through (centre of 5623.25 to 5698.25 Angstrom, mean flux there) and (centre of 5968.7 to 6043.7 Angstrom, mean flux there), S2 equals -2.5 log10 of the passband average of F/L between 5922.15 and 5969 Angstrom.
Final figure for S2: 0.180 mag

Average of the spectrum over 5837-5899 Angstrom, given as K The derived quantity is 5.5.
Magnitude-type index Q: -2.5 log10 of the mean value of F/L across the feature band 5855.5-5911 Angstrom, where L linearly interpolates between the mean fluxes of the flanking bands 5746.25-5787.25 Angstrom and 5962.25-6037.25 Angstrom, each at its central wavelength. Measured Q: 0.415 mag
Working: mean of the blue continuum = 7.46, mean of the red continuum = 6.73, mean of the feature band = 4.84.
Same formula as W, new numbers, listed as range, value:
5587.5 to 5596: 5.866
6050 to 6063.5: 7.696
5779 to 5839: 6.577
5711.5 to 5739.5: 5.864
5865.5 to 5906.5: 2.453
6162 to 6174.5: 4.184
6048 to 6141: 6.6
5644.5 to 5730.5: 4.68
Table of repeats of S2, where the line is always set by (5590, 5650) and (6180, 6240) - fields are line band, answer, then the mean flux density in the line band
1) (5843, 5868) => -0.150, 6.47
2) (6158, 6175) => -0.079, 5.62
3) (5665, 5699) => -0.157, 6.78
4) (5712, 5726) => -0.216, 7.1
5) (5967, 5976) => -0.164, 6.37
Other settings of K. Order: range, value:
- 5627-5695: 6.56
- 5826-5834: 7.79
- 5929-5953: 6.01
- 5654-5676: 6.36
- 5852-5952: 5.25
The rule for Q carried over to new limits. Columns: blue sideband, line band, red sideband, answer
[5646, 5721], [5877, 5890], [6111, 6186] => 0.49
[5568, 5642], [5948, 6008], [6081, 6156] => 0.20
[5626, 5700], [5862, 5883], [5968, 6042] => 0.16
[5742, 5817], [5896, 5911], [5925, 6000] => 0.46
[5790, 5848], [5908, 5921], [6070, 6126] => 0.45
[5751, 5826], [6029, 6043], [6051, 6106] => 0.11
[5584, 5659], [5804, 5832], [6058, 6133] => -0.16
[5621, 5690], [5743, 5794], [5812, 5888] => -0.17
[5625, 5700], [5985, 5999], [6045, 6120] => 0.16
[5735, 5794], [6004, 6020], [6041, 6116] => 0.16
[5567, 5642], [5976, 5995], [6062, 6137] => 0.15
